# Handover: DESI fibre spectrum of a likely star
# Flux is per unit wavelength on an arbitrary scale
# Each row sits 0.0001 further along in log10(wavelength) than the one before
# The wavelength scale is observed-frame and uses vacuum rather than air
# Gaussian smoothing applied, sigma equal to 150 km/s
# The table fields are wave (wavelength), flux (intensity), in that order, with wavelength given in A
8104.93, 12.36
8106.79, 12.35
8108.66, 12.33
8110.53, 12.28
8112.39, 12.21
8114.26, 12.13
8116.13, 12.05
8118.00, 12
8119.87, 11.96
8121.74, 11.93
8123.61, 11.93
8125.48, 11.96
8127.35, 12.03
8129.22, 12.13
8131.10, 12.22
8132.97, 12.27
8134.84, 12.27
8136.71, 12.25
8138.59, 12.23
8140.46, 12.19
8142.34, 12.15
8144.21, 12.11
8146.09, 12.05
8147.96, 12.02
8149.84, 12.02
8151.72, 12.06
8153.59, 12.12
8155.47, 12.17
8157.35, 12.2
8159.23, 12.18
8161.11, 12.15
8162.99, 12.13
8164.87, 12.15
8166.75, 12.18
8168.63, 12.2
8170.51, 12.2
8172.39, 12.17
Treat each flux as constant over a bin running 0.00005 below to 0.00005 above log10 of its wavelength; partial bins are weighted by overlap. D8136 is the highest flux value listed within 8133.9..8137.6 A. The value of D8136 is 12.27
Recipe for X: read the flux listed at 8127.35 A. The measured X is 12.03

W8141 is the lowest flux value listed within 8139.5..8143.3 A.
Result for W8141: 12.15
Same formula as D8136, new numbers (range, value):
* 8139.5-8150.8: 12.19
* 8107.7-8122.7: 12.33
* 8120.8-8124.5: 11.93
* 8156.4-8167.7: 12.2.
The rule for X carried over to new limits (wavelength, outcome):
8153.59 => 12.12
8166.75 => 12.18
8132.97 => 12.27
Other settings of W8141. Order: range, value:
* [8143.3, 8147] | 12.05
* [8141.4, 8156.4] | 12.02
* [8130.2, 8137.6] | 12.22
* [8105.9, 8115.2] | 12.13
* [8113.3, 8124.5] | 11.93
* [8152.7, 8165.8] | 12.12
